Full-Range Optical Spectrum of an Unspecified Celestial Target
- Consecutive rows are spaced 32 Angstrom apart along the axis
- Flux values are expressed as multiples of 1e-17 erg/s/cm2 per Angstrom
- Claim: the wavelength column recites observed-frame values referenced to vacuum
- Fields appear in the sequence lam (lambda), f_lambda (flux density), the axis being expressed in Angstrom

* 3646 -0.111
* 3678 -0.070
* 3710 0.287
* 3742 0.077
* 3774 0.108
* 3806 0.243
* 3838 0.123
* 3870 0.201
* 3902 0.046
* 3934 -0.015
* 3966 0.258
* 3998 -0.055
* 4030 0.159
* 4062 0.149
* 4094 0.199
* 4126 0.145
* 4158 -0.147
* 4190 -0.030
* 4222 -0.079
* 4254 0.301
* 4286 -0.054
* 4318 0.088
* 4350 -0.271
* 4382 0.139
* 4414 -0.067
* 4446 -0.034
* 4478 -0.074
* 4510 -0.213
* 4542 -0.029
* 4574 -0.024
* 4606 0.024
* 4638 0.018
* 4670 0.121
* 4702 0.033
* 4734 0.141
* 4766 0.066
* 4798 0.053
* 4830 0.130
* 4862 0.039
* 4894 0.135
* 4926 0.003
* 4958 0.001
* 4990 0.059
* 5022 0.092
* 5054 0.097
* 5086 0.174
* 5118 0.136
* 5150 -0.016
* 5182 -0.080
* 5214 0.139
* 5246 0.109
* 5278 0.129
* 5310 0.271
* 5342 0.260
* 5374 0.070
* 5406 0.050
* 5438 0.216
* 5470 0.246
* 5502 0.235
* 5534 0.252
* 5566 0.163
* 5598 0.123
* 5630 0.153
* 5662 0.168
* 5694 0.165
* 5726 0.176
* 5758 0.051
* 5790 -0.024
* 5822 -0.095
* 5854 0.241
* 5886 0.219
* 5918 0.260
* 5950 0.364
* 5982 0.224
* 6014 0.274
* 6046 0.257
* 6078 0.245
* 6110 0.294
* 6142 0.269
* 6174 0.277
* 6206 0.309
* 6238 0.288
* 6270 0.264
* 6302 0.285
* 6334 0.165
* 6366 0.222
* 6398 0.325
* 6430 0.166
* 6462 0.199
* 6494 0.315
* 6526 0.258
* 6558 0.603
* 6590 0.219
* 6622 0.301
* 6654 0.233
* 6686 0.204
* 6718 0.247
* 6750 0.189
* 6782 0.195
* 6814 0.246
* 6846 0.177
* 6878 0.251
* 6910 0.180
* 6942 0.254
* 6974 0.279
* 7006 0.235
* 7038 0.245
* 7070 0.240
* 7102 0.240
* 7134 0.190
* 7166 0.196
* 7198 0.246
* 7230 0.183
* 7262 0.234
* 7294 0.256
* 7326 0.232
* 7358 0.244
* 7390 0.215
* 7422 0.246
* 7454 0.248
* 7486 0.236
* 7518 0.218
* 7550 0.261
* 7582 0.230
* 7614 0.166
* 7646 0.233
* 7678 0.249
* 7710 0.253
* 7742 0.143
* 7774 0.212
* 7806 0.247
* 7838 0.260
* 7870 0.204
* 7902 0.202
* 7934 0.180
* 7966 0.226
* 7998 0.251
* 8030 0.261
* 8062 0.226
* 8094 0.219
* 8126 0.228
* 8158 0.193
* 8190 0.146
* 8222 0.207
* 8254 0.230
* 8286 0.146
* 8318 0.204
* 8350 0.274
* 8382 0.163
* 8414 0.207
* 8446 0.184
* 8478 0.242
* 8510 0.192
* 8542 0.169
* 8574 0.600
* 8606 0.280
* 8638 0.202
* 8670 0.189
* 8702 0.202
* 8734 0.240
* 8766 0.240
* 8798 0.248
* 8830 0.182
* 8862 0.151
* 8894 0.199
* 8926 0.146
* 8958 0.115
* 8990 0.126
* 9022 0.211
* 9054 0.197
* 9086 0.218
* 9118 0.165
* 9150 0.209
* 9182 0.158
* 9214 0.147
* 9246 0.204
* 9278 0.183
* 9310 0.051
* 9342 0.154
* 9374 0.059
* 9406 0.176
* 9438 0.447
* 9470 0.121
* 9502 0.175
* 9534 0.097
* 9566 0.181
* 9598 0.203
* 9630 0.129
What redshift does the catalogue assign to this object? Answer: 0.31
